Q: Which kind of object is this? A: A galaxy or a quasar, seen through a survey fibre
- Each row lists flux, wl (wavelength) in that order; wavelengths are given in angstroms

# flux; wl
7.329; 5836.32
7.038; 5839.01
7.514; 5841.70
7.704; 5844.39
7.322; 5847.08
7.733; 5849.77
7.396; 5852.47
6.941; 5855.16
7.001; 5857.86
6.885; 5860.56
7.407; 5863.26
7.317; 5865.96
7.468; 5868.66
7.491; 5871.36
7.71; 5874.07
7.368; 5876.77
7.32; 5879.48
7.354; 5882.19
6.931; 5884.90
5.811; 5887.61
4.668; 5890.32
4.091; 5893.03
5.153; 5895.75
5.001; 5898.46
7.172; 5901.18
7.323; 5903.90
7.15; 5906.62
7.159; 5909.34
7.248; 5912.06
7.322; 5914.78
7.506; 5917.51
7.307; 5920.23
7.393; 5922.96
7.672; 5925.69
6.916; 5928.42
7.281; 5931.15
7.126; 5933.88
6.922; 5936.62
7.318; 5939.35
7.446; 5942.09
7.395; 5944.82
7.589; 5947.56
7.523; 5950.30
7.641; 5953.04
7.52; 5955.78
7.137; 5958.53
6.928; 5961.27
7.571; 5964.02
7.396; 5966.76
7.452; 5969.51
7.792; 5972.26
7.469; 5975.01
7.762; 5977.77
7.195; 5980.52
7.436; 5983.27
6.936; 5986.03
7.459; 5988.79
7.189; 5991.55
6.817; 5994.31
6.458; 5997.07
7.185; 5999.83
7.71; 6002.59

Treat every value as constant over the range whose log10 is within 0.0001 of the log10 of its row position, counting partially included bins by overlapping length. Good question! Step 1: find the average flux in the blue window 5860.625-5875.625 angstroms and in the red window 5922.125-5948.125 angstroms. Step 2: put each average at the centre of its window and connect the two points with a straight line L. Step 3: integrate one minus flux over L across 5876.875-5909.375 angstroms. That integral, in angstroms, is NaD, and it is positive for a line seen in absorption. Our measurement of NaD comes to 4.90 angstroms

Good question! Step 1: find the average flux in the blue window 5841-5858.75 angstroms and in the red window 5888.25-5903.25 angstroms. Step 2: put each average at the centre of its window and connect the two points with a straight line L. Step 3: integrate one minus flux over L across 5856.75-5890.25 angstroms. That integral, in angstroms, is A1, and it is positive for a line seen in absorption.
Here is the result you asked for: -4.0 angstroms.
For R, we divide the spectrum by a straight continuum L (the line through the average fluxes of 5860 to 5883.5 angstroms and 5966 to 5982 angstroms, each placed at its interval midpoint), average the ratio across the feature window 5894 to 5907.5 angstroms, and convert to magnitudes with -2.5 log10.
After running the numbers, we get 0.18 mag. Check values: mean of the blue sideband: 7.39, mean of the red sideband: 7.51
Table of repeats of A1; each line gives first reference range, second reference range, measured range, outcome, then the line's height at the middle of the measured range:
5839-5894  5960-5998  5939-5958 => -0.7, 7.21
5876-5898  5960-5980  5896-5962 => -4.2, 6.75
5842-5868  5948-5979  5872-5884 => -0.1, 7.35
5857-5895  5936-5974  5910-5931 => -0.6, 7.12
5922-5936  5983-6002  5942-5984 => -1.7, 7.16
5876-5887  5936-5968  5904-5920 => -0.1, 7.24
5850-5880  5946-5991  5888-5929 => 4.3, 7.36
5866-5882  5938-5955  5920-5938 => 0.6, 7.48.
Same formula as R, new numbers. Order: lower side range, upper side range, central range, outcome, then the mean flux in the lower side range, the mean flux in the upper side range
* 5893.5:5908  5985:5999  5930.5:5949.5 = -0.12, 6.22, 6.98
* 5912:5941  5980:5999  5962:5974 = -0.06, 7.28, 7.07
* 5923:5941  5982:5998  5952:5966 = -0.03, 7.22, 7.06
